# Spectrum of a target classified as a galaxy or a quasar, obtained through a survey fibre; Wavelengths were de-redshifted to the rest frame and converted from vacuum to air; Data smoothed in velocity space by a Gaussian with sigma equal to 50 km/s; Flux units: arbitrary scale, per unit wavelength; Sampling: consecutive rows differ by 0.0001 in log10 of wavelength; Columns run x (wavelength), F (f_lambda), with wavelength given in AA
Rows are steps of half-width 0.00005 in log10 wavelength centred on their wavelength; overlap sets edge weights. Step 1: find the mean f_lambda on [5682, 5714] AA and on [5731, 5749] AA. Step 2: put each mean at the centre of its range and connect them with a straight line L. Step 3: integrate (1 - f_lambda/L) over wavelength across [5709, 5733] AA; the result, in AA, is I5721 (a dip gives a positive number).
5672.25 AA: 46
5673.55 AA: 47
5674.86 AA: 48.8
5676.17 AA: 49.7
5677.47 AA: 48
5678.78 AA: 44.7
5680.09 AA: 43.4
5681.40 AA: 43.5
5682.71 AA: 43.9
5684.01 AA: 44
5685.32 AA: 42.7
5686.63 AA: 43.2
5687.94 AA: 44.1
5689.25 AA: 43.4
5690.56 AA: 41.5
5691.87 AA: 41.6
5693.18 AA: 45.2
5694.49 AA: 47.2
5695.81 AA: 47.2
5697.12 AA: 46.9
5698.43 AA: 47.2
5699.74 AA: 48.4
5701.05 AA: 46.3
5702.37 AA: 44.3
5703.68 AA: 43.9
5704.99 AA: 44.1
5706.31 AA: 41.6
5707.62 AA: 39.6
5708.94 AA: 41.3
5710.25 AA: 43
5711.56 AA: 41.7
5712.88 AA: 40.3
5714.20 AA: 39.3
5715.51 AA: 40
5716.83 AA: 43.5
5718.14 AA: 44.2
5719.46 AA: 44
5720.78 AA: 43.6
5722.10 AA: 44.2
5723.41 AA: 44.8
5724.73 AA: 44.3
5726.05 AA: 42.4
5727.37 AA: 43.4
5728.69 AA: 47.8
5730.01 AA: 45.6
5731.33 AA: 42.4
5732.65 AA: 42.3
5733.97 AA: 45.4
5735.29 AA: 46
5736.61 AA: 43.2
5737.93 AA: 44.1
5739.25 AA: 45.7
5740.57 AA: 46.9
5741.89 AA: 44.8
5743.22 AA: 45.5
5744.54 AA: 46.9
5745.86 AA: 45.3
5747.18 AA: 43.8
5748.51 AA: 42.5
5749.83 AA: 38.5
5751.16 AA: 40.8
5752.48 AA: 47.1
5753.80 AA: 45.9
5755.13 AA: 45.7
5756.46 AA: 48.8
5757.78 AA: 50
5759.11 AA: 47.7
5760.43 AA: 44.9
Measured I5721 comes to 0.6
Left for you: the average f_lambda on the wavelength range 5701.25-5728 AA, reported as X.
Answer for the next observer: 42.7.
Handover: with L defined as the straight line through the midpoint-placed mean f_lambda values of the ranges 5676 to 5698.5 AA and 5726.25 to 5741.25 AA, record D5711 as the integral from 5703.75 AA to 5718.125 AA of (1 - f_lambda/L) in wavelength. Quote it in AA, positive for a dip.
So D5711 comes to 1.0 AA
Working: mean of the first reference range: 44.7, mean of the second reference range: 44.7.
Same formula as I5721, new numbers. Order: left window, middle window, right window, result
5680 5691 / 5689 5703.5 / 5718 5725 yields -0.6 AA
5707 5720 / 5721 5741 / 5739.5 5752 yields -0.7 AA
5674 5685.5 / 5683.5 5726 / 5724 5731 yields 1.3 AA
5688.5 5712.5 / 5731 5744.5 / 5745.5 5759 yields 0.0 AA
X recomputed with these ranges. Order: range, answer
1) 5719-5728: 43.8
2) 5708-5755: 43.7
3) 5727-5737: 44.6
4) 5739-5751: 44.2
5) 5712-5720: 41.8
